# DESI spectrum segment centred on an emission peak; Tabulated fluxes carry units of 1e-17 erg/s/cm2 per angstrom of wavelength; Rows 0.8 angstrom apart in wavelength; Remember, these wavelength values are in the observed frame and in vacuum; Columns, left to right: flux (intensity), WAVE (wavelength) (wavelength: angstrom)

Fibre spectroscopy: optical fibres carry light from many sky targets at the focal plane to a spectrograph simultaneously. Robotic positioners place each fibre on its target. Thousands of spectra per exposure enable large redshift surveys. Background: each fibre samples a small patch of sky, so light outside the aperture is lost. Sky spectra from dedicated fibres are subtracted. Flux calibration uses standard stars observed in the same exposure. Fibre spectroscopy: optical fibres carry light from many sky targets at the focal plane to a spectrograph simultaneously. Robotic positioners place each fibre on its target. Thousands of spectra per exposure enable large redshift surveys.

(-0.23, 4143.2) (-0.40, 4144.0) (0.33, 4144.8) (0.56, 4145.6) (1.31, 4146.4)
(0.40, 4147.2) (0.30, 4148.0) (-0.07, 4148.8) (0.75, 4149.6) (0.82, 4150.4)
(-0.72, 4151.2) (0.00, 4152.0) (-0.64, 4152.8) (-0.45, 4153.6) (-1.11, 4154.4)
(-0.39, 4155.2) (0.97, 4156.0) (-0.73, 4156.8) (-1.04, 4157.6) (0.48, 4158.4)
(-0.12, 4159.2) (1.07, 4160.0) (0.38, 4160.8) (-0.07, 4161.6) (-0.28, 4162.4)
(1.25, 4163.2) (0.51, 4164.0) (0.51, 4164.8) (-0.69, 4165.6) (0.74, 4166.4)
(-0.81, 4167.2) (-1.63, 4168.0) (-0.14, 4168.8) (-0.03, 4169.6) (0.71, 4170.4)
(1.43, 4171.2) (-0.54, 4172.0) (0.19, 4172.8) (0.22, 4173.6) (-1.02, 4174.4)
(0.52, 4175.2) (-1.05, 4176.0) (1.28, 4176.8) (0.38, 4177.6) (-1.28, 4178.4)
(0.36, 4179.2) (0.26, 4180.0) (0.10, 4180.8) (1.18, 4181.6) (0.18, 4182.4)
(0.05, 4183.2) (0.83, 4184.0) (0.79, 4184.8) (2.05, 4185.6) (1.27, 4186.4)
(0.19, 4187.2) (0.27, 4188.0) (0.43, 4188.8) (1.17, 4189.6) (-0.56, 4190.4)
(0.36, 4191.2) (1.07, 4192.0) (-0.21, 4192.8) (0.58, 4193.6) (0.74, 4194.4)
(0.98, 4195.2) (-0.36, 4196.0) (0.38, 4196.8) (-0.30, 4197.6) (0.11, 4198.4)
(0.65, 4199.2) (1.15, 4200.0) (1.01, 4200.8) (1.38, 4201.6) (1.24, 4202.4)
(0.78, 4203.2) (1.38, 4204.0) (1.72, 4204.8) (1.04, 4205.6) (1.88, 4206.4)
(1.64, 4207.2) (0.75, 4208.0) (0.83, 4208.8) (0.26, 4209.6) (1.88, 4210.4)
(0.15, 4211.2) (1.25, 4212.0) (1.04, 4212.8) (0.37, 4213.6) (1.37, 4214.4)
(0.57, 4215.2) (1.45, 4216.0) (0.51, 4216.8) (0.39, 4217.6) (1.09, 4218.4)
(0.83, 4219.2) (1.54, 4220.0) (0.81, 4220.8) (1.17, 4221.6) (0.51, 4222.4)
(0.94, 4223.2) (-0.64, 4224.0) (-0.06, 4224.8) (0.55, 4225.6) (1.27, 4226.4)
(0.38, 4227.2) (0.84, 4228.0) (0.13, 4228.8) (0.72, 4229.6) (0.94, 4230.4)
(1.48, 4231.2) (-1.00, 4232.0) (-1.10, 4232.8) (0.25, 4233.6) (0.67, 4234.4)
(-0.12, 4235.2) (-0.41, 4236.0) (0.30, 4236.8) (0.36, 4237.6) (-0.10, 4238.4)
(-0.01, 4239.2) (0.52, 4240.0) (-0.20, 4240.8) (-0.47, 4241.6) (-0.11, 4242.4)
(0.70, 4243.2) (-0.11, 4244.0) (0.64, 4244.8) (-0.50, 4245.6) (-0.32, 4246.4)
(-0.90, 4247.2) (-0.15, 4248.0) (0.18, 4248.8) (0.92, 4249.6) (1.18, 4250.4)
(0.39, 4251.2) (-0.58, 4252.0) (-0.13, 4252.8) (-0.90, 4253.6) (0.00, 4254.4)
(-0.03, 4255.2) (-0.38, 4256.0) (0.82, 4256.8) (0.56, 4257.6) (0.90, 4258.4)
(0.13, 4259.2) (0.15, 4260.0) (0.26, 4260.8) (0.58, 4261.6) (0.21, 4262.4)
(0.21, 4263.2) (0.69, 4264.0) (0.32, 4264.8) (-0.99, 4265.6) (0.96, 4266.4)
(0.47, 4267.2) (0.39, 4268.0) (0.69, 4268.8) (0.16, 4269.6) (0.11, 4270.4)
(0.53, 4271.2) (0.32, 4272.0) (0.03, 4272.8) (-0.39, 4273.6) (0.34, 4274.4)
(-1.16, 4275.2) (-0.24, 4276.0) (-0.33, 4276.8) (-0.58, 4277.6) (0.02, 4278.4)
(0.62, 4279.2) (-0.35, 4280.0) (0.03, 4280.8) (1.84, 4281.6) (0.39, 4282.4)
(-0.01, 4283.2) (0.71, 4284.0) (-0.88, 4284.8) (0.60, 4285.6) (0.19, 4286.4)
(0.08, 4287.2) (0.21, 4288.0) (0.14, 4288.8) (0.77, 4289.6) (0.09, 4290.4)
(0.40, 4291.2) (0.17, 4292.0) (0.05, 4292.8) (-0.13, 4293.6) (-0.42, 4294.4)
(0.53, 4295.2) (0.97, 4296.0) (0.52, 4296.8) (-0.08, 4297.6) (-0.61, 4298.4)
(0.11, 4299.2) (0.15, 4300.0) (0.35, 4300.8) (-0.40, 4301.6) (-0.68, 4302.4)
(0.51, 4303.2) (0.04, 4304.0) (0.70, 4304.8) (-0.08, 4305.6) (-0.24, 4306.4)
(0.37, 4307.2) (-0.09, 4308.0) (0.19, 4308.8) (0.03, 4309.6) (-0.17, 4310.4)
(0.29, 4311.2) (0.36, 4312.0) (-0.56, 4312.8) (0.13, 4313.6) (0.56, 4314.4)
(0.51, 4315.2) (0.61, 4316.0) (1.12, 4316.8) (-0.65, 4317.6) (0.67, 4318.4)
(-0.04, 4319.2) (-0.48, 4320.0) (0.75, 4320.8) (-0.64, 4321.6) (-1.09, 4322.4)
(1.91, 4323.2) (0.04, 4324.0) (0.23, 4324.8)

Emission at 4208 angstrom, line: C IV 1549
